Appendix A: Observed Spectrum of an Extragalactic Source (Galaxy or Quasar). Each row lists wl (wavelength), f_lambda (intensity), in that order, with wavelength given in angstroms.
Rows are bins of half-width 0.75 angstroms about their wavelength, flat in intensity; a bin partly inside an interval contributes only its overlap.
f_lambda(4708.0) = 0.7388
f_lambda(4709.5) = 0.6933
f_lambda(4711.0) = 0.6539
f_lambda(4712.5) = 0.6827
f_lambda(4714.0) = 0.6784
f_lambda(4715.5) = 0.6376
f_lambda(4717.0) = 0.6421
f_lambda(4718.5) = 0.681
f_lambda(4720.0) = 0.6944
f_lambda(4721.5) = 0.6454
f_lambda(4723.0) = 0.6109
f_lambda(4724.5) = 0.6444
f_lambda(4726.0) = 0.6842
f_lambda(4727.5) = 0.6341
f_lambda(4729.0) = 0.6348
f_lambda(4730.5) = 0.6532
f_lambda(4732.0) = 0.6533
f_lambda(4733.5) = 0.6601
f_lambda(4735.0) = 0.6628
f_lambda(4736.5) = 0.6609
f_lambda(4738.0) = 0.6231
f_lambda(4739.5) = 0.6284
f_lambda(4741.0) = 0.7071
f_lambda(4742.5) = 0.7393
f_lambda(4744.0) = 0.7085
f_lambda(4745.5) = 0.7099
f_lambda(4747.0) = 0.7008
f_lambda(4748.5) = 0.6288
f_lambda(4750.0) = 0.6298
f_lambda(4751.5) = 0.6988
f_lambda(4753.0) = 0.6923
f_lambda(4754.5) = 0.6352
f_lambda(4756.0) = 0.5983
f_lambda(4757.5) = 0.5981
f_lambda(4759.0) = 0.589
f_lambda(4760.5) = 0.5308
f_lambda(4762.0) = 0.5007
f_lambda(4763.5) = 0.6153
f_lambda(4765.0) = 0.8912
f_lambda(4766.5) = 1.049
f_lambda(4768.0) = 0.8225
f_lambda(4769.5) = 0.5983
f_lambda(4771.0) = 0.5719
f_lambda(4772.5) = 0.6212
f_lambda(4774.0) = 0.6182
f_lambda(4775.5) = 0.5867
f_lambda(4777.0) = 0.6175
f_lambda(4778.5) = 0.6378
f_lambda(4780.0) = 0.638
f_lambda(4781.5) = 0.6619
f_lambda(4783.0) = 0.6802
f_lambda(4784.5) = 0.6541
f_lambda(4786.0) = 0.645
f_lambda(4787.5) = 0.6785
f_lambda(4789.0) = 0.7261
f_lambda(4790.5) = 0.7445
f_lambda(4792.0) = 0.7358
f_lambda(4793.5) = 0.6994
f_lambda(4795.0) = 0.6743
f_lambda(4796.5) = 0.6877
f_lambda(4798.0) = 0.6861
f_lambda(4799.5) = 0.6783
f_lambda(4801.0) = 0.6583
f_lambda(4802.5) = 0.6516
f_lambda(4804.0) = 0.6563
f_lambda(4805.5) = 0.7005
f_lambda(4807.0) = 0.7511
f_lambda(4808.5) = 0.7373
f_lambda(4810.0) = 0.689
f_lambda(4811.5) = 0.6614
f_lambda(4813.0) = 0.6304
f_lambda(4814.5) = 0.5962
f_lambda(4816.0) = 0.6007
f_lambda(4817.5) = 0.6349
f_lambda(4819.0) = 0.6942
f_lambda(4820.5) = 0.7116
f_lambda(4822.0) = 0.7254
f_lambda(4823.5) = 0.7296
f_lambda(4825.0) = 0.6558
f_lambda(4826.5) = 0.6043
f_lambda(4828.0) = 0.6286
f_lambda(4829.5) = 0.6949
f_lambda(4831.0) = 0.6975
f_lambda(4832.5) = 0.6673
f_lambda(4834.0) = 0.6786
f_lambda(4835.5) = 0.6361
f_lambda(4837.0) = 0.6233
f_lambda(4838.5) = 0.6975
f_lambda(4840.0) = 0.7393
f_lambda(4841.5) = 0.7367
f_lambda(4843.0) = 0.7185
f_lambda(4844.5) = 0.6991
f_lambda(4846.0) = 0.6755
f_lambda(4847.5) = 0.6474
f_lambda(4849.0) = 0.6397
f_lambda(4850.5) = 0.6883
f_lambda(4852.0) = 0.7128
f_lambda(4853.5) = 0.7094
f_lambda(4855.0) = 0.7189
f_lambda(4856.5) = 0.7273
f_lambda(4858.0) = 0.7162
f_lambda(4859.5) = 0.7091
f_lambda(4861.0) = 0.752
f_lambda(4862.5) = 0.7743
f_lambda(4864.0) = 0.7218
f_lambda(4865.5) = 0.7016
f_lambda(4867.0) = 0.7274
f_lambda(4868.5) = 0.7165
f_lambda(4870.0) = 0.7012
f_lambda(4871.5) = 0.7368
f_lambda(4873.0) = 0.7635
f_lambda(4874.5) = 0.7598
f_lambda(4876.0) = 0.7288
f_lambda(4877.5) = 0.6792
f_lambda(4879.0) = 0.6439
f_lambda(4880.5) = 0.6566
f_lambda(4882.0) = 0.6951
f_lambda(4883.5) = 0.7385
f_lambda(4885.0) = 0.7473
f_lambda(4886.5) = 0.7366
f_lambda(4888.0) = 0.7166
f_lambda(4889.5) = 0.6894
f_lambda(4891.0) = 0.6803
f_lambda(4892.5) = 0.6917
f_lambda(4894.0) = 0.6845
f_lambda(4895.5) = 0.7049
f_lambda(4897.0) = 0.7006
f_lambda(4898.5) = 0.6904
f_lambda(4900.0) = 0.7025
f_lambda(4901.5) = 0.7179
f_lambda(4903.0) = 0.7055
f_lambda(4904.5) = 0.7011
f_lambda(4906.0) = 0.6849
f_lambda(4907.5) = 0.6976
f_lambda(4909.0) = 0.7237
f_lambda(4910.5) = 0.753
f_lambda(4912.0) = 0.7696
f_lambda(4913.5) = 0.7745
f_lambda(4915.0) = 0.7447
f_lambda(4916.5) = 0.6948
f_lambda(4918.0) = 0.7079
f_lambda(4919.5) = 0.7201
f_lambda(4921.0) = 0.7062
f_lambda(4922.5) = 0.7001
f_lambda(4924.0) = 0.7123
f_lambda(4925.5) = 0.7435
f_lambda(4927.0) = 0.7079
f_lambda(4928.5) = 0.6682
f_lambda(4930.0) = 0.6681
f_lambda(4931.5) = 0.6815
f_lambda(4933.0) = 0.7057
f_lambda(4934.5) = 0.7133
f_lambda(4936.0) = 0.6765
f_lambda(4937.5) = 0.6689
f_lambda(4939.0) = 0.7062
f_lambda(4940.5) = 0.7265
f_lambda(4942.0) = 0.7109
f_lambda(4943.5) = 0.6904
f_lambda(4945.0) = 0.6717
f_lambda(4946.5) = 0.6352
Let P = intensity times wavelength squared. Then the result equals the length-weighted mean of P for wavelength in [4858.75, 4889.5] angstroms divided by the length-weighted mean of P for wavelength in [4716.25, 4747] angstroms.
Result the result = 1.15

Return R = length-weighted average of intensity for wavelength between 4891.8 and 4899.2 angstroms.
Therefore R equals 0.694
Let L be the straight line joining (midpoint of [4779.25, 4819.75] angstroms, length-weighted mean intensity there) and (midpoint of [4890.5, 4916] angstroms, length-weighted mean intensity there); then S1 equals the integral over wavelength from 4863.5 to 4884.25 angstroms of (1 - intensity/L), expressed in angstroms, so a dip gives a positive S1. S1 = -0.3 angstroms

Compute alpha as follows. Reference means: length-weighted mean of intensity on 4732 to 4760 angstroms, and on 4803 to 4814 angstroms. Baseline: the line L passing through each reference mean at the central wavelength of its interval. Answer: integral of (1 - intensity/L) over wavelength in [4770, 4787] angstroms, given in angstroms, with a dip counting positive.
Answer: 1.1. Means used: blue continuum 0.658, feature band 0.63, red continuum 0.686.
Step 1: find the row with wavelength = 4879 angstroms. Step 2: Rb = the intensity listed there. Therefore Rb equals 0.6439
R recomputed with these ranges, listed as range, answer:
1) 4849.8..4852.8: 0.701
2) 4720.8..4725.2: 0.633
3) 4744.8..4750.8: 0.667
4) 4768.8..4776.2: 0.599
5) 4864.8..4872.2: 0.717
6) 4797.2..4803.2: 0.669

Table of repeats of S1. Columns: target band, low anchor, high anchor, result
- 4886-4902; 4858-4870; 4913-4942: 0.4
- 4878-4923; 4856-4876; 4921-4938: 0.2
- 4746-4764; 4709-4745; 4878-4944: 1.3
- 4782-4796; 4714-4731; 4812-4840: -0.7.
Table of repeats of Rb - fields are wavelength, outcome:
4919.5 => 0.7201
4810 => 0.689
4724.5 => 0.6444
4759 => 0.589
